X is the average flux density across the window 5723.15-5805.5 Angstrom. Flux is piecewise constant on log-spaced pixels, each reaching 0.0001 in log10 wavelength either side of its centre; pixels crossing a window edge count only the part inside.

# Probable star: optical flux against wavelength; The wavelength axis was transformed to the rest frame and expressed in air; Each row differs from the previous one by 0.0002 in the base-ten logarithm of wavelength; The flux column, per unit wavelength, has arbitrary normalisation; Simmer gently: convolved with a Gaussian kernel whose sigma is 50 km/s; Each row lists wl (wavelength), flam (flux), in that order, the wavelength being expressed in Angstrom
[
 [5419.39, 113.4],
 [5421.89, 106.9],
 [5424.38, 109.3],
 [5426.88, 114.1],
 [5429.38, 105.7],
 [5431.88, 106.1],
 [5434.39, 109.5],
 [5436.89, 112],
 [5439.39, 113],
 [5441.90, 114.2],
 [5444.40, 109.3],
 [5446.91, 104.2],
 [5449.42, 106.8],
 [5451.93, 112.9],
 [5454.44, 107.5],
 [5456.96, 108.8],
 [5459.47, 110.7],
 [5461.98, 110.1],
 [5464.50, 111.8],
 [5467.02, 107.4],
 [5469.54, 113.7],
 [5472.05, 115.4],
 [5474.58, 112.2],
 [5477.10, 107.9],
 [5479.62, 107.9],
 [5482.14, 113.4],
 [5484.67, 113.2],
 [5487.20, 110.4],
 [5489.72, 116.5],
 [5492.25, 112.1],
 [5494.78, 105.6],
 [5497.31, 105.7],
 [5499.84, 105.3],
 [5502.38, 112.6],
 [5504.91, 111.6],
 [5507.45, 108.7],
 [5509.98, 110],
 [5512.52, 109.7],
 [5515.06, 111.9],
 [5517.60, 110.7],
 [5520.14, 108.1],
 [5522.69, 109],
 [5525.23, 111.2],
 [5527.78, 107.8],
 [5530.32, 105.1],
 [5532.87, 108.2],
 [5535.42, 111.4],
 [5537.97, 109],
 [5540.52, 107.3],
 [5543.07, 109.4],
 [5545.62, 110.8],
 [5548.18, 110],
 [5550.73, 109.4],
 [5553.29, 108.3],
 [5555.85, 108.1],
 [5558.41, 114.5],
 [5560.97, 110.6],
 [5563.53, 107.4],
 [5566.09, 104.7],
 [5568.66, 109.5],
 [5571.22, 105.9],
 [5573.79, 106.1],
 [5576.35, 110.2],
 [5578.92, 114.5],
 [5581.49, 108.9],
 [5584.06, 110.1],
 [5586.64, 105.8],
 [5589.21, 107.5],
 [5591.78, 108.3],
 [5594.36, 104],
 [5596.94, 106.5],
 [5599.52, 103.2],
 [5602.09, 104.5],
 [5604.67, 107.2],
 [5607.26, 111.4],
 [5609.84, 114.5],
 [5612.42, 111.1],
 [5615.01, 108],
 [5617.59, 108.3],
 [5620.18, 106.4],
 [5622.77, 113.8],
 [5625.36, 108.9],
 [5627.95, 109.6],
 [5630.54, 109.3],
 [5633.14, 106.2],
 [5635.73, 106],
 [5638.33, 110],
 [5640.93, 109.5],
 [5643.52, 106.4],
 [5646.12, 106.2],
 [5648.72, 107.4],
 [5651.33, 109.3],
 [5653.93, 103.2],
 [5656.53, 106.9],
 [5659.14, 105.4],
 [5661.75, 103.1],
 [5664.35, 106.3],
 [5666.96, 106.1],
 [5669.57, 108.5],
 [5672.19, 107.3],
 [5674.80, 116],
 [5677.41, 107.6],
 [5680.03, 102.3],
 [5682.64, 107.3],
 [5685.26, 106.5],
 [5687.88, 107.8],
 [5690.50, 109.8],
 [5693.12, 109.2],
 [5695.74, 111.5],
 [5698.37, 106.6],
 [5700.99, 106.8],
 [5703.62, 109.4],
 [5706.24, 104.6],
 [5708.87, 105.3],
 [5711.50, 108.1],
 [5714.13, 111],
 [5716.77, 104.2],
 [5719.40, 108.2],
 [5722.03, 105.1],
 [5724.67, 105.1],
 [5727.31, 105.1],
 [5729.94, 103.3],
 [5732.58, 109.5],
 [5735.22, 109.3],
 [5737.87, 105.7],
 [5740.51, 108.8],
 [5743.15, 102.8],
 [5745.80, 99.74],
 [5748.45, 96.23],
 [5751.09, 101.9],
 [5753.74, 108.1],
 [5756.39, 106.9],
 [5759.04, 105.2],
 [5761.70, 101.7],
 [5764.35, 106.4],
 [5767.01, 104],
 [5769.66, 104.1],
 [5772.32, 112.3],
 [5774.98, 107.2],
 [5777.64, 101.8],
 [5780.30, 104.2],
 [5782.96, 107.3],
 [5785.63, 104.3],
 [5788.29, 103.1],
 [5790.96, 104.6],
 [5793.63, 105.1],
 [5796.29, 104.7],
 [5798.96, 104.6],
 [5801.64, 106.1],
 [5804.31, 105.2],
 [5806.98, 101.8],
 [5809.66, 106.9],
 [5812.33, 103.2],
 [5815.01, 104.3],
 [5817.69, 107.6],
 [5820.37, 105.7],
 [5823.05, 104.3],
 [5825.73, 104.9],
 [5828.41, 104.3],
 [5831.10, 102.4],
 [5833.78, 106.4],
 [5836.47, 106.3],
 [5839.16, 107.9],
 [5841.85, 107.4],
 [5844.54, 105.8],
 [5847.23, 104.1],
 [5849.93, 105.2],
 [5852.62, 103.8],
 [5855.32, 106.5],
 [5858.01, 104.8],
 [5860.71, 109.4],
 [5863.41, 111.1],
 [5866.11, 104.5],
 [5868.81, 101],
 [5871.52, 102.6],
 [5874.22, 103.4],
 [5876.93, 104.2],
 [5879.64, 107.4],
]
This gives 105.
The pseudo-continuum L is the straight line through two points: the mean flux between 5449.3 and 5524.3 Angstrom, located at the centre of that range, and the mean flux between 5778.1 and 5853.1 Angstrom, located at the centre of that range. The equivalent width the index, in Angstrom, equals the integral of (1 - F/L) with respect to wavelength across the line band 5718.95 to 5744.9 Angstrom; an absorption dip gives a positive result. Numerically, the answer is 0.1 Angstrom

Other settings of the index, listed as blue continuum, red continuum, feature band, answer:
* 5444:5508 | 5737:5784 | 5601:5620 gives -0.3 Angstrom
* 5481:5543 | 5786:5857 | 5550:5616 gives 0.1 Angstrom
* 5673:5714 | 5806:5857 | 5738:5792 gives 1.0 Angstrom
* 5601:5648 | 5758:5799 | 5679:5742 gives -0.3 Angstrom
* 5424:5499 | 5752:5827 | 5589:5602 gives 0.3 Angstrom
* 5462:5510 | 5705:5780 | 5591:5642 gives -0.2 Angstrom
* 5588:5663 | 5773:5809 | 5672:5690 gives -0.2 Angstrom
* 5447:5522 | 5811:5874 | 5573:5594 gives 0.0 Angstrom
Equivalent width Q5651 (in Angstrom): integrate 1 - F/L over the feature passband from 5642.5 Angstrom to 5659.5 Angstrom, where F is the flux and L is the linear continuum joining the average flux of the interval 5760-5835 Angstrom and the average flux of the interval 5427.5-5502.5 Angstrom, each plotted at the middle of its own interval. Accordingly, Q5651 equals 0.1 Angstrom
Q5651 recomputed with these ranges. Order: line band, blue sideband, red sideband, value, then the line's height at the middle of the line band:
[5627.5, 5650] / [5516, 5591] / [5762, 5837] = 0.0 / 108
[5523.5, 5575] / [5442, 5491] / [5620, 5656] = 0.3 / 109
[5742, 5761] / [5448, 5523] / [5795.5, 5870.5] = 0.6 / 106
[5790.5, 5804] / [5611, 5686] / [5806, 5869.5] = 0.1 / 106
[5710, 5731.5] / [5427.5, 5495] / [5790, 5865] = 0.1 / 107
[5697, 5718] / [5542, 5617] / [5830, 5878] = 0.0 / 107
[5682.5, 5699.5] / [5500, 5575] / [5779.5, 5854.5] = -0.3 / 107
